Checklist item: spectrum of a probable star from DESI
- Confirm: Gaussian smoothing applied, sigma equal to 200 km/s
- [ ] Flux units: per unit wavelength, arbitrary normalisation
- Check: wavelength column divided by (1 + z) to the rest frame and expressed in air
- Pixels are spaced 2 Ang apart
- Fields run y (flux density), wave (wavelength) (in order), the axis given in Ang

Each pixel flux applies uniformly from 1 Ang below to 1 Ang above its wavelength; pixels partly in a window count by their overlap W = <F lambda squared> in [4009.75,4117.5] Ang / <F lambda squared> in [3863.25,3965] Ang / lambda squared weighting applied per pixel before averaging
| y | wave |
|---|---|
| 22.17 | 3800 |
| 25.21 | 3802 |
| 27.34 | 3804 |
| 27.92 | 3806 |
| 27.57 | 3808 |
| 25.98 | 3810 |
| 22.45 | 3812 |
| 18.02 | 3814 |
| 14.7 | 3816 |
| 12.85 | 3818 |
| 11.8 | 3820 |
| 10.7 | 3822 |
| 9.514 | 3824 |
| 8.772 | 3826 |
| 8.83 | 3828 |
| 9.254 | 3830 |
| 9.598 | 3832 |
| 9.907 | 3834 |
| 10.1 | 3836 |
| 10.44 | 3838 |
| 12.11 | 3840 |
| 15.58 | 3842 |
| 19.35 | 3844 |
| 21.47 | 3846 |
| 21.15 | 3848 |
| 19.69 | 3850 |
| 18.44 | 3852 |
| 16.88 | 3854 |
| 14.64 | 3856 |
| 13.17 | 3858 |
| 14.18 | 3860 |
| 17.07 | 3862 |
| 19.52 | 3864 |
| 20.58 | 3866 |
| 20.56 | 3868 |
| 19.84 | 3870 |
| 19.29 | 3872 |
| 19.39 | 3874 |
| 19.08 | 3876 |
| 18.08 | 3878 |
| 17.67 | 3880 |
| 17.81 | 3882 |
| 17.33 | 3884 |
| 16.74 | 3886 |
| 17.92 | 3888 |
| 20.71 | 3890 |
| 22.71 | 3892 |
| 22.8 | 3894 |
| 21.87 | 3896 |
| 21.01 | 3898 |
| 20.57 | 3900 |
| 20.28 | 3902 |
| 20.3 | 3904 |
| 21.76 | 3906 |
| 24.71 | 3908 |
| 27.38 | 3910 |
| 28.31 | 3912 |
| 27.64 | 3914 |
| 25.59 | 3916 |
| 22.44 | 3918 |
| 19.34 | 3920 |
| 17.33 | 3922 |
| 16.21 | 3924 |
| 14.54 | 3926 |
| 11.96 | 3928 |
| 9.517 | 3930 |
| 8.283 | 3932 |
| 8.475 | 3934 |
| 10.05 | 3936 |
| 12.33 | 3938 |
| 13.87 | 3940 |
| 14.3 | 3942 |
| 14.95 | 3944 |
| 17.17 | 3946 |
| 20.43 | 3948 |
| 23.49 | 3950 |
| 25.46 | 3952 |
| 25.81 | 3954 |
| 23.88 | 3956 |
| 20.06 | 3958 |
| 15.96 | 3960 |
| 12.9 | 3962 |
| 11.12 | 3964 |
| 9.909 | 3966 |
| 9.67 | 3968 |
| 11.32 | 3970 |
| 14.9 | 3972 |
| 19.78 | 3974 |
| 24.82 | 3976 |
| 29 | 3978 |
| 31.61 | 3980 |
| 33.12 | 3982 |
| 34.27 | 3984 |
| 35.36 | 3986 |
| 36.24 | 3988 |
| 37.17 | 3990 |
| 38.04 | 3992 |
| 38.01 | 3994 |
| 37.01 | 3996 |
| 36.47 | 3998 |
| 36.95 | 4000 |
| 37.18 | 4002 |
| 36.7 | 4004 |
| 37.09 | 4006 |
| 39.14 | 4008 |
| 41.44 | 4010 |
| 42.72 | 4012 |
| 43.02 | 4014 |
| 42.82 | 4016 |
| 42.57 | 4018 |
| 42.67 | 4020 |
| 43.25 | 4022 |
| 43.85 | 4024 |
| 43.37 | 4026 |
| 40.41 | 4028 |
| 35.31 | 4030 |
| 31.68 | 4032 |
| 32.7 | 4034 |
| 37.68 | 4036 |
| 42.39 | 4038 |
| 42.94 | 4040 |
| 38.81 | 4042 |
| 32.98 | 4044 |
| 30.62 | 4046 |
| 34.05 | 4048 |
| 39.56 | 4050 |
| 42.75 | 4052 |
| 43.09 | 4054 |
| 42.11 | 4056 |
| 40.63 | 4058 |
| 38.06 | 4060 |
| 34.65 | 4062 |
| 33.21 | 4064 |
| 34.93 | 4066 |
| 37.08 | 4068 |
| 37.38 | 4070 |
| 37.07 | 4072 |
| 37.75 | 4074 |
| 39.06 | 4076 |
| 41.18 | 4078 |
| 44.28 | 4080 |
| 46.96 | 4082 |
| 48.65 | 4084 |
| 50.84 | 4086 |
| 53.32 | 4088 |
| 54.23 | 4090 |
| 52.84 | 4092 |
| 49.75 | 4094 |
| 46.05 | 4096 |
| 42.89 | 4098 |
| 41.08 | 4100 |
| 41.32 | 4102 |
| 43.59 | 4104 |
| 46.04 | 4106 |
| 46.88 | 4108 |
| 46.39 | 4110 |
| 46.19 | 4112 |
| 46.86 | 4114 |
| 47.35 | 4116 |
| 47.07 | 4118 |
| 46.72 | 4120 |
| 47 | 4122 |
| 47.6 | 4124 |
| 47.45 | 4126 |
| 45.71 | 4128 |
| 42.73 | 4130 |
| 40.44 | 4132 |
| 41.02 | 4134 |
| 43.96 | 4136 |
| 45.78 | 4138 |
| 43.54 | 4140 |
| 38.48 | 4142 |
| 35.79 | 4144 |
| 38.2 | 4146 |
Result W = 2.40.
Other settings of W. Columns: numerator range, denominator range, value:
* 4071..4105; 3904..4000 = 2.21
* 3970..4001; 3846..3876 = 1.84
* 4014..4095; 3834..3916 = 2.34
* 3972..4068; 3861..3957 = 2.05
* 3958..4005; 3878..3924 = 1.33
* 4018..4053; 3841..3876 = 2.31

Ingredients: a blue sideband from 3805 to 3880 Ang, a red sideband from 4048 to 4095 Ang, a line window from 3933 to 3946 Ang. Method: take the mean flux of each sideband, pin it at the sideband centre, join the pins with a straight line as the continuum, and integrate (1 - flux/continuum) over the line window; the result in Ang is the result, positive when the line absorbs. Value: 7.0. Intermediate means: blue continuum 16.5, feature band 12.7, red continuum 42.4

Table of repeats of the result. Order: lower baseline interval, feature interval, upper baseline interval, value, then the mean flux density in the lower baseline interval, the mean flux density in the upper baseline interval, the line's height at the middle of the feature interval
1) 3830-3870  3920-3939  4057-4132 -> 9.5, 15.9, 44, 25.1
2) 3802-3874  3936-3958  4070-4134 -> 7.6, 16.7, 45.5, 28.6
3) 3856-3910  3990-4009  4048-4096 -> -2.1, 19.5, 42.5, 33.7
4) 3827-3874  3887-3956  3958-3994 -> 3.8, 15.8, 24.1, 20.5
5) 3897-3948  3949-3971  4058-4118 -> 5.8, 18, 43.7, 23.8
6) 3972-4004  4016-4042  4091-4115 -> -1.6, 33.2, 45.8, 37.7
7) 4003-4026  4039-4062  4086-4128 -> 2.7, 41.5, 47.1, 43.7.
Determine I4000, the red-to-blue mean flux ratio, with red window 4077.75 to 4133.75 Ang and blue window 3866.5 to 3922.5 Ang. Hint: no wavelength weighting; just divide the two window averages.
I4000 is 2.2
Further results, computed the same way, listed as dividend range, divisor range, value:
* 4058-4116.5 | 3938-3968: 2.51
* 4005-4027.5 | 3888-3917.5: 1.82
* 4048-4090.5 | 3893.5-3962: 2.19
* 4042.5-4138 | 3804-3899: 2.50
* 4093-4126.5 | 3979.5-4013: 1.24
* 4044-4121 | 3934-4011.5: 1.69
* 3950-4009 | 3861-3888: 1.47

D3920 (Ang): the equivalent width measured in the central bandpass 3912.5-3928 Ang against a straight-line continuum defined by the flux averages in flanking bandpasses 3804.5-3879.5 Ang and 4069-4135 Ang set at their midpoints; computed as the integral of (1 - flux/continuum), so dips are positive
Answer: 3.0 Ang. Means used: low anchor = 16.5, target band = 20.1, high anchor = 45.3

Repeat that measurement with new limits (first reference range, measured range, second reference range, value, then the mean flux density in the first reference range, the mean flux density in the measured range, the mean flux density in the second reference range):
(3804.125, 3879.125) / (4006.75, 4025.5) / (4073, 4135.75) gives -3.3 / 16.6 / 42.3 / 45.8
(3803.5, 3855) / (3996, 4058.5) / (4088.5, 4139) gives -4.2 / 16.1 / 39.2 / 46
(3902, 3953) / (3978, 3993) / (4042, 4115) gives -3.9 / 18.3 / 34.7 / 42.3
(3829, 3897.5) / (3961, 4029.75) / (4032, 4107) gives 0.8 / 17.2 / 32.8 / 41.3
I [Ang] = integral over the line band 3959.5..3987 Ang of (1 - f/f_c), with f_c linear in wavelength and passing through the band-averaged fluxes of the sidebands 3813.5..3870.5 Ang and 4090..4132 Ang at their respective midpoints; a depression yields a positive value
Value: 8.4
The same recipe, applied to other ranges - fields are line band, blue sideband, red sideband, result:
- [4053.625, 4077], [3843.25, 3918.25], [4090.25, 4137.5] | 1.5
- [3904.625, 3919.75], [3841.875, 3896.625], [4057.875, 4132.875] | -0.9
